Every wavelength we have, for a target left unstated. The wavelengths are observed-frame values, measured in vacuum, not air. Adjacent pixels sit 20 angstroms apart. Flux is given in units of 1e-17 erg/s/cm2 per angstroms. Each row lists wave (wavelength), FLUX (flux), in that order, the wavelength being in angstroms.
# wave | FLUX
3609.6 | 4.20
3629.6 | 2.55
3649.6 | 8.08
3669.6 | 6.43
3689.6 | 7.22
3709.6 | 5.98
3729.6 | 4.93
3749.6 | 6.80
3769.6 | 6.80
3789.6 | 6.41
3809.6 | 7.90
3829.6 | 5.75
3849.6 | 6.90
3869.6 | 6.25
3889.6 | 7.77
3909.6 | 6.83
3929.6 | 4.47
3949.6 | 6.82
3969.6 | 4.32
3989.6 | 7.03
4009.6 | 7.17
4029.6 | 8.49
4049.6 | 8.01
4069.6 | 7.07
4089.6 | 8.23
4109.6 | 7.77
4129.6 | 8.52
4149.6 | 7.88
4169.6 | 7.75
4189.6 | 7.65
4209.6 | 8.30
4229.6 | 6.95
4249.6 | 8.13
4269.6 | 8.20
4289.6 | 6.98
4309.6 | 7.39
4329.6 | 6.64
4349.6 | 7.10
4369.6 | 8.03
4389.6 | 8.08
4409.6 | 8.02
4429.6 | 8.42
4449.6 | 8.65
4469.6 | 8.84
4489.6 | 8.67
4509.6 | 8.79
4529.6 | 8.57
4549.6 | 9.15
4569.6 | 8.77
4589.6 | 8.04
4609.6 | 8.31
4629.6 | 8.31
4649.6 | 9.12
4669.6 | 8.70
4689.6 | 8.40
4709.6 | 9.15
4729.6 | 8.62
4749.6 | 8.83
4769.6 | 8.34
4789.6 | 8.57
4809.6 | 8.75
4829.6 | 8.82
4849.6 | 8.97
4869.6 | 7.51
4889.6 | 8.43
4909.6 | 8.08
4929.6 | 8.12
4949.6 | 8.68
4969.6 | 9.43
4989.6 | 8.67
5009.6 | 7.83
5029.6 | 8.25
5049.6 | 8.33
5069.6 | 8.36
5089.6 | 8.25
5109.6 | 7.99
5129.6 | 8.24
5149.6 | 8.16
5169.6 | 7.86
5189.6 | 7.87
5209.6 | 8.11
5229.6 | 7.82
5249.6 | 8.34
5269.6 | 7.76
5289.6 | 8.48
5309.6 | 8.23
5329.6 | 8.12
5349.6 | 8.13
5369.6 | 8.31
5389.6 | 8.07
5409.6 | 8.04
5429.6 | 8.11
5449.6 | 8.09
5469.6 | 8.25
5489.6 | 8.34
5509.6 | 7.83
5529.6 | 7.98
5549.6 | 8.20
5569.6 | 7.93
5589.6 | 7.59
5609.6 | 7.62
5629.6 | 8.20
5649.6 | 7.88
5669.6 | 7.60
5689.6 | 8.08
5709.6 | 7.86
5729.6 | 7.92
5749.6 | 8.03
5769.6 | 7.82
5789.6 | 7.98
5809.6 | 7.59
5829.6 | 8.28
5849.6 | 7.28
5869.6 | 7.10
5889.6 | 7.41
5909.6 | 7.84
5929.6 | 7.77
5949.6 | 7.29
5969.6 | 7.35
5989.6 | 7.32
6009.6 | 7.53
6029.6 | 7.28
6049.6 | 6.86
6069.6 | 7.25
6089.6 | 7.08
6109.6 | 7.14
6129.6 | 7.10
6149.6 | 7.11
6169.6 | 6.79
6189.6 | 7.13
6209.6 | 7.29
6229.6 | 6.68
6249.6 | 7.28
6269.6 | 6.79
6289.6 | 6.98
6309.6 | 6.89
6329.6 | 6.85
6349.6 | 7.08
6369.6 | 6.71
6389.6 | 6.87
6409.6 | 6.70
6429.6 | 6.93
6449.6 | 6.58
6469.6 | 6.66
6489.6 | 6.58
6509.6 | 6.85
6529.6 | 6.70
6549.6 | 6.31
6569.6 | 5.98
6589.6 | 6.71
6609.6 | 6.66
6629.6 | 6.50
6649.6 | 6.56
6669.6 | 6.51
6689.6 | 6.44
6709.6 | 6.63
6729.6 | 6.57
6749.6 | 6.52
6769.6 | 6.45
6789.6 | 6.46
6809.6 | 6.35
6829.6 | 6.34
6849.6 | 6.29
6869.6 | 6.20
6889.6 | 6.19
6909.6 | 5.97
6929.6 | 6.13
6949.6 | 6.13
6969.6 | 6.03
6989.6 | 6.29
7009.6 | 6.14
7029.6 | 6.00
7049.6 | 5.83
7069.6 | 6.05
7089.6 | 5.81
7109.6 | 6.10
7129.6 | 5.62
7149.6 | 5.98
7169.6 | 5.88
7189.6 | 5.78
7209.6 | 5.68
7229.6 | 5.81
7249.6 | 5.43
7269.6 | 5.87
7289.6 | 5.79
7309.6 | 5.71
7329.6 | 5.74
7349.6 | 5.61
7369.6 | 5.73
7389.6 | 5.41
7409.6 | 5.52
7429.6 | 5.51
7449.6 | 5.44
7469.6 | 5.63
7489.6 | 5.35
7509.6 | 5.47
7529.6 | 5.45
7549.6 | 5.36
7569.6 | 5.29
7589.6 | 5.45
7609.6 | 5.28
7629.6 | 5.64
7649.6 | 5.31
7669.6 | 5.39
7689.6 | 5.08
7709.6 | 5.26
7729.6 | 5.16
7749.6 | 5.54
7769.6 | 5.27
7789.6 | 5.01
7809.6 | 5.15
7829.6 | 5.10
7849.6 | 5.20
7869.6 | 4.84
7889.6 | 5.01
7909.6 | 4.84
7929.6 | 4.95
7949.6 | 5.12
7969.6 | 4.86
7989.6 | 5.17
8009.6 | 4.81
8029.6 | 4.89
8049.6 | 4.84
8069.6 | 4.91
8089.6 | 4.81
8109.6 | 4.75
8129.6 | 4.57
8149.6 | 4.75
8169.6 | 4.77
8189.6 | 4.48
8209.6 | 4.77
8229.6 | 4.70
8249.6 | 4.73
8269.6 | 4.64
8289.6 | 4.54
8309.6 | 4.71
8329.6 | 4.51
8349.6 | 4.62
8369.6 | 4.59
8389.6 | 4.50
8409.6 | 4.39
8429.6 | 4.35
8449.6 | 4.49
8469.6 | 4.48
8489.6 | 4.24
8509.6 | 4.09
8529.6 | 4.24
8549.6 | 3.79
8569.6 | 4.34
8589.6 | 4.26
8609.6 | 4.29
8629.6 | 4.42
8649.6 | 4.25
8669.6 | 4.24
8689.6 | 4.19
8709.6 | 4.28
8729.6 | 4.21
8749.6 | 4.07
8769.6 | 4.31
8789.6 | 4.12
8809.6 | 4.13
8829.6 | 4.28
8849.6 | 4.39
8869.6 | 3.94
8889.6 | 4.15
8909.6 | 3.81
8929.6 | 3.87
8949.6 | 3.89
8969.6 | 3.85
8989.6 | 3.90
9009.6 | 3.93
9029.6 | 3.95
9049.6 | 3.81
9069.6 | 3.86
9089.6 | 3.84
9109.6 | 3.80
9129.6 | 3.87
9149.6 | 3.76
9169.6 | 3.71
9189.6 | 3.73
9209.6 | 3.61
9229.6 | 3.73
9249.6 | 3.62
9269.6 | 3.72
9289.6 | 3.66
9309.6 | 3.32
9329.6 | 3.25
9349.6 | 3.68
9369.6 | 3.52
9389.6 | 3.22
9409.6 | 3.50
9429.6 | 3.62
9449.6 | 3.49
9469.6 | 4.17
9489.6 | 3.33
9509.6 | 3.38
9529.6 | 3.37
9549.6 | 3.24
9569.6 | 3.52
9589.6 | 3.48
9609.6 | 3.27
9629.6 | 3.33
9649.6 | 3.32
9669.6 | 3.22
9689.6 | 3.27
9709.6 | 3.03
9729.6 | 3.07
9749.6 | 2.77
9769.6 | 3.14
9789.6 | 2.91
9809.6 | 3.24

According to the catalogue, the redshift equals 0.00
